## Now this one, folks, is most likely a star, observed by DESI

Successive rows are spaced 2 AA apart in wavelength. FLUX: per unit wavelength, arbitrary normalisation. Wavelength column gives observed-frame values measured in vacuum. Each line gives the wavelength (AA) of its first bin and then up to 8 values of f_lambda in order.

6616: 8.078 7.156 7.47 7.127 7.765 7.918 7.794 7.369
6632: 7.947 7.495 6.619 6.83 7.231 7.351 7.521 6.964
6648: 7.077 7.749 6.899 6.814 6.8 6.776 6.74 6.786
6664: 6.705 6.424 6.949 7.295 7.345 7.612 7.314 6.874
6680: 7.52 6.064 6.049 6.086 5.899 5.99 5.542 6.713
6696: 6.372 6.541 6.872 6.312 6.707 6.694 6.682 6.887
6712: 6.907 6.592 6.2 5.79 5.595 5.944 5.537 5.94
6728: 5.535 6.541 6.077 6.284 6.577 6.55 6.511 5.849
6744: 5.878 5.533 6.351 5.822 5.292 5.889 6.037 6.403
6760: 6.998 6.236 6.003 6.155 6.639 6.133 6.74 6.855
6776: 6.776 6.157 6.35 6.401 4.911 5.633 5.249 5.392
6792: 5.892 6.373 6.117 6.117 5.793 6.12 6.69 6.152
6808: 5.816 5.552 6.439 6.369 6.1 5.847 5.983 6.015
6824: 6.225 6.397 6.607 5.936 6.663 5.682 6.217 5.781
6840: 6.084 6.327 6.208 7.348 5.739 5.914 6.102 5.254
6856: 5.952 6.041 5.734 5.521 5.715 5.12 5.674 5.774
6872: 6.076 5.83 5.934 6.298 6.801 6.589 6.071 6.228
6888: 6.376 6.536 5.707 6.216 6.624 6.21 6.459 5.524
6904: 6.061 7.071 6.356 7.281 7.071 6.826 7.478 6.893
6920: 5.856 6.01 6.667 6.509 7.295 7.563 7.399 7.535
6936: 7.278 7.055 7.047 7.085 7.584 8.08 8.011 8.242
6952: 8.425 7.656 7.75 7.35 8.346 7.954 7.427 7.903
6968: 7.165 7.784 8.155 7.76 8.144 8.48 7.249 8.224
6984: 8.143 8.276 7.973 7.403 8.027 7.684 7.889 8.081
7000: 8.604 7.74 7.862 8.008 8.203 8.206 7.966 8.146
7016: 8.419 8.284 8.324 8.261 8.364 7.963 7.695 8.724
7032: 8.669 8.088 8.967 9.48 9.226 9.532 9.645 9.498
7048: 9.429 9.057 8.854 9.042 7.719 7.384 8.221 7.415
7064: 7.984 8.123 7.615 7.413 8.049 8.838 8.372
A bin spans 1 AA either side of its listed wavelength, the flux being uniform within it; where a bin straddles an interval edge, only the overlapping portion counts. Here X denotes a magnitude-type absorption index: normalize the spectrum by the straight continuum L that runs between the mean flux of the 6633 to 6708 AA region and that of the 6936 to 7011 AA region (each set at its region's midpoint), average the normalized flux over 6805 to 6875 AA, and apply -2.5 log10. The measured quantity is 0.22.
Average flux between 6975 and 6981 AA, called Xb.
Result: 7.96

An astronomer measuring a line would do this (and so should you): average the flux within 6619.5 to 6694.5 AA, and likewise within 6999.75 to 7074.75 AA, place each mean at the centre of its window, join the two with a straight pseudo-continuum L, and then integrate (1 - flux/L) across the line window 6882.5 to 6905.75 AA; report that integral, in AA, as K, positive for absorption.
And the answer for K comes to 4.9 AA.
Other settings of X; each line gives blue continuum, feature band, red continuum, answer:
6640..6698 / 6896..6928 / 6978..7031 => 0.17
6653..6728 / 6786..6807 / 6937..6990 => 0.18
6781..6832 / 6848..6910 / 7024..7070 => 0.12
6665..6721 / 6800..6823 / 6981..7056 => 0.19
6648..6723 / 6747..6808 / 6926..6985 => 0.15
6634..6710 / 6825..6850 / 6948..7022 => 0.19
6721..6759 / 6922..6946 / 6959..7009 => 0.06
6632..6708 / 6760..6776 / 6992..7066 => 0.13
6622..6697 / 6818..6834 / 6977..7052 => 0.22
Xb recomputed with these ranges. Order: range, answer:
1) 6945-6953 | 8.19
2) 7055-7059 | 7.55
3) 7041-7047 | 9.56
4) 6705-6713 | 6.79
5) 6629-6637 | 7.36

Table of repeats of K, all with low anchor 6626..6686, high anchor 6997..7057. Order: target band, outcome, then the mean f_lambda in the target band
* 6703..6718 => 1.4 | 6.61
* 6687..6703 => 2.1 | 6.28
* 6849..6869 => 5.5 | 5.7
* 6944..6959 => 0.6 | 7.91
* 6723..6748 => 4.4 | 6.08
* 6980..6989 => 0.3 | 8.05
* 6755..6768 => 2.0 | 6.33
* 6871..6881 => 2.2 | 6.19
